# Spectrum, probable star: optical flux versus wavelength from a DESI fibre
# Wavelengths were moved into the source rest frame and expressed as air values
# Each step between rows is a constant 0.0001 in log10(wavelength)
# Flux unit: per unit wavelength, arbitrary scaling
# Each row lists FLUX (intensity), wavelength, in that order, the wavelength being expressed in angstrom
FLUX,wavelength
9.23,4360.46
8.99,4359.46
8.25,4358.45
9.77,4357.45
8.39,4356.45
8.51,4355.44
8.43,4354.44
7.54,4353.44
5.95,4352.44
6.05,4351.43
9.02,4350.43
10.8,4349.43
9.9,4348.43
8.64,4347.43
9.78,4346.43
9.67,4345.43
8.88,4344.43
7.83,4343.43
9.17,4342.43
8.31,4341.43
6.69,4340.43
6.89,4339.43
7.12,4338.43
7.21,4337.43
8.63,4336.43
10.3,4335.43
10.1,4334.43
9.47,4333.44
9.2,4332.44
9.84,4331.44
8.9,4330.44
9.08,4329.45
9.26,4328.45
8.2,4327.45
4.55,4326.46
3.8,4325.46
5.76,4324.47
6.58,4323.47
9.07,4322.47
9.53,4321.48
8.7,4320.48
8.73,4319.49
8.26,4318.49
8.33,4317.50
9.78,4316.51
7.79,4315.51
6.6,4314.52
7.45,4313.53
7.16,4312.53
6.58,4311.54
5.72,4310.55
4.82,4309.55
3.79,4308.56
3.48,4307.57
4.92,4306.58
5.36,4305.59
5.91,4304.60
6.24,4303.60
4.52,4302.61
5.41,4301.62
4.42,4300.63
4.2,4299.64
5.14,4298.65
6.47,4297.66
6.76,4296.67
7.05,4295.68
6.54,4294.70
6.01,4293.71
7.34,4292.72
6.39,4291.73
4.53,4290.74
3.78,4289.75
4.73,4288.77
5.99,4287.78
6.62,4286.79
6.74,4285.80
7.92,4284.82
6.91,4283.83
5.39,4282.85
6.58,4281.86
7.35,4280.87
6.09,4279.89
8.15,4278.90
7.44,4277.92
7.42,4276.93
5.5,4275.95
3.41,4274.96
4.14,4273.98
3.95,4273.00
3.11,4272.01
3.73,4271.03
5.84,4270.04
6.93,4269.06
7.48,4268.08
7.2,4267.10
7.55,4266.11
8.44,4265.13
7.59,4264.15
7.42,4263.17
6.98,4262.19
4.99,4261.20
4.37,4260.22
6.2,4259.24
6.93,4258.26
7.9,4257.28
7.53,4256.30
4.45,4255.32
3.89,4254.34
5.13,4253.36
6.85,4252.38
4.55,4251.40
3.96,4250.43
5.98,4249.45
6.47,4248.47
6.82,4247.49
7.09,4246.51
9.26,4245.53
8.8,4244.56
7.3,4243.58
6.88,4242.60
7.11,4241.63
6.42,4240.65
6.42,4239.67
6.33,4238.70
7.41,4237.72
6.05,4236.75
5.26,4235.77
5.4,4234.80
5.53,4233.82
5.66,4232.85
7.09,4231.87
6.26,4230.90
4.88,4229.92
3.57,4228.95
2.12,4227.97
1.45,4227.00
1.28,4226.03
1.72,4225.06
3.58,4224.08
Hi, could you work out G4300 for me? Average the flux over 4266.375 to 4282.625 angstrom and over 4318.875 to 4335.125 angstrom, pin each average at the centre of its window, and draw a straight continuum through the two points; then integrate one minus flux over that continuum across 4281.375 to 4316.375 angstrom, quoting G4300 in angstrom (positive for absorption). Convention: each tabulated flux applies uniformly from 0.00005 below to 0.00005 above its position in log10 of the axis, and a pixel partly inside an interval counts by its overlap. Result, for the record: 5.2 angstrom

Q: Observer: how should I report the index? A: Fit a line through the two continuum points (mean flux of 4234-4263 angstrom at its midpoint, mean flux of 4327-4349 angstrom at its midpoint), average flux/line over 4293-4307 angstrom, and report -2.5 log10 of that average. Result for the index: 0.34 mag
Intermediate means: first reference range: 6.3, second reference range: 8.78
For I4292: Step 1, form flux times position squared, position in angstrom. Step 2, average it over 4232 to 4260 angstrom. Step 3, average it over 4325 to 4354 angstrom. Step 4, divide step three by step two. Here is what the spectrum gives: 1.4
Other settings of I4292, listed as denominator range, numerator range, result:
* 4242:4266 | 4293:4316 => 0.91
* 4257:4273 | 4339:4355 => 1.37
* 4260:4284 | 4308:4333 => 1.24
